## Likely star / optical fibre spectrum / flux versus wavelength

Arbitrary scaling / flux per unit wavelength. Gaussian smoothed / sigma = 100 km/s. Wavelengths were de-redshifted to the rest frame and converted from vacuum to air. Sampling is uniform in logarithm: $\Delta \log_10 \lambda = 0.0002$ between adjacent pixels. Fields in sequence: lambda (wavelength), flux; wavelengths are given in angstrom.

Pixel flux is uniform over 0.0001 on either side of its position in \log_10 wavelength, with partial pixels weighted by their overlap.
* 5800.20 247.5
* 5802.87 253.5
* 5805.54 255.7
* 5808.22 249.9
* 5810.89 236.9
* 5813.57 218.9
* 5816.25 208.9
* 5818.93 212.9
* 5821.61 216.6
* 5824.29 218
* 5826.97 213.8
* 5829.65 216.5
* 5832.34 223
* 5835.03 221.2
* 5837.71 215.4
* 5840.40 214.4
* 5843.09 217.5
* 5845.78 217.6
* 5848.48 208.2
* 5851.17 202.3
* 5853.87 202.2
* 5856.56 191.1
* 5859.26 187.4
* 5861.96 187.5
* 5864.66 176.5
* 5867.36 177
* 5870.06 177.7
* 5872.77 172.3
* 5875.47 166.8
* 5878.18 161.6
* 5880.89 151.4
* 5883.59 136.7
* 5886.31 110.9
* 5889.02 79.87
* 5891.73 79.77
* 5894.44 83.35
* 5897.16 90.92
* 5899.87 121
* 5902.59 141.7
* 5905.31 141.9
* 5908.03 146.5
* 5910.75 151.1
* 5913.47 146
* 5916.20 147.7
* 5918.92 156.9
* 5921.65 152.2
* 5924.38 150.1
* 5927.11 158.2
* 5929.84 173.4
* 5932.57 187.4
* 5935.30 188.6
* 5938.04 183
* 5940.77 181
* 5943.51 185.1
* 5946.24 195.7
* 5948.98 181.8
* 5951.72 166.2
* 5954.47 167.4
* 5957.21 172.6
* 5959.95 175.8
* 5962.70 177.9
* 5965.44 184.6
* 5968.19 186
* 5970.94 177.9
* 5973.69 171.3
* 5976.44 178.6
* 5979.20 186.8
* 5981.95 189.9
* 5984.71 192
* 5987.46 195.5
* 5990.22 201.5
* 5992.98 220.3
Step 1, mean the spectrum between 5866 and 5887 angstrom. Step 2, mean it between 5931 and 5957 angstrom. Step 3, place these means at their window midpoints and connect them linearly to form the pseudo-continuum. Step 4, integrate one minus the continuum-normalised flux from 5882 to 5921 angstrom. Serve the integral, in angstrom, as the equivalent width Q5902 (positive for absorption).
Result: 10.0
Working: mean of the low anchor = 158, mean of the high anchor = 181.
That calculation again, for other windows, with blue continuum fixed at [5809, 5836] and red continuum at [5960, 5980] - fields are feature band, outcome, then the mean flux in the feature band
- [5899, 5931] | 7.44 angstrom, 149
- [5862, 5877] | 2.30 angstrom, 175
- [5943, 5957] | 0.53 angstrom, 178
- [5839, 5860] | 0.64 angstrom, 206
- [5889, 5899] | 5.72 angstrom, 85.9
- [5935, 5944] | 0.20 angstrom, 184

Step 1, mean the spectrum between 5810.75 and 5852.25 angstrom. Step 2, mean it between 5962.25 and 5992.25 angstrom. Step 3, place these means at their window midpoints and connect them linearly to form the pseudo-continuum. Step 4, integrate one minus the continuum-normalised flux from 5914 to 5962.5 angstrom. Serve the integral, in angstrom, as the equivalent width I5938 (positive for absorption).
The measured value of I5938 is 5.6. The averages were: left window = 216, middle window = 172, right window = 187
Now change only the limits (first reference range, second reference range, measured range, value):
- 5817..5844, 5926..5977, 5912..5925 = 2.6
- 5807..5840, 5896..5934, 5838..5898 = 7.4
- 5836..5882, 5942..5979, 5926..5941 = 0.2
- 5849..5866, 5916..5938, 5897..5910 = 3.1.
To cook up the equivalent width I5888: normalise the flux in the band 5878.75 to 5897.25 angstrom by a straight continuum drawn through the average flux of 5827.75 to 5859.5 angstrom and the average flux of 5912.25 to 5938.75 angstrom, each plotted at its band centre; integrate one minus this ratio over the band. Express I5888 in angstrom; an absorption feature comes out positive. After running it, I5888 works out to 7.8 angstrom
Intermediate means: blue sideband 211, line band 108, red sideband 164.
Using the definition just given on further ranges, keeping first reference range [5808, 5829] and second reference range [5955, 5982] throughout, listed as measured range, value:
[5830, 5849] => -0.2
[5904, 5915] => 2.8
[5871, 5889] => 5.2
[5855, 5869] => 1.6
